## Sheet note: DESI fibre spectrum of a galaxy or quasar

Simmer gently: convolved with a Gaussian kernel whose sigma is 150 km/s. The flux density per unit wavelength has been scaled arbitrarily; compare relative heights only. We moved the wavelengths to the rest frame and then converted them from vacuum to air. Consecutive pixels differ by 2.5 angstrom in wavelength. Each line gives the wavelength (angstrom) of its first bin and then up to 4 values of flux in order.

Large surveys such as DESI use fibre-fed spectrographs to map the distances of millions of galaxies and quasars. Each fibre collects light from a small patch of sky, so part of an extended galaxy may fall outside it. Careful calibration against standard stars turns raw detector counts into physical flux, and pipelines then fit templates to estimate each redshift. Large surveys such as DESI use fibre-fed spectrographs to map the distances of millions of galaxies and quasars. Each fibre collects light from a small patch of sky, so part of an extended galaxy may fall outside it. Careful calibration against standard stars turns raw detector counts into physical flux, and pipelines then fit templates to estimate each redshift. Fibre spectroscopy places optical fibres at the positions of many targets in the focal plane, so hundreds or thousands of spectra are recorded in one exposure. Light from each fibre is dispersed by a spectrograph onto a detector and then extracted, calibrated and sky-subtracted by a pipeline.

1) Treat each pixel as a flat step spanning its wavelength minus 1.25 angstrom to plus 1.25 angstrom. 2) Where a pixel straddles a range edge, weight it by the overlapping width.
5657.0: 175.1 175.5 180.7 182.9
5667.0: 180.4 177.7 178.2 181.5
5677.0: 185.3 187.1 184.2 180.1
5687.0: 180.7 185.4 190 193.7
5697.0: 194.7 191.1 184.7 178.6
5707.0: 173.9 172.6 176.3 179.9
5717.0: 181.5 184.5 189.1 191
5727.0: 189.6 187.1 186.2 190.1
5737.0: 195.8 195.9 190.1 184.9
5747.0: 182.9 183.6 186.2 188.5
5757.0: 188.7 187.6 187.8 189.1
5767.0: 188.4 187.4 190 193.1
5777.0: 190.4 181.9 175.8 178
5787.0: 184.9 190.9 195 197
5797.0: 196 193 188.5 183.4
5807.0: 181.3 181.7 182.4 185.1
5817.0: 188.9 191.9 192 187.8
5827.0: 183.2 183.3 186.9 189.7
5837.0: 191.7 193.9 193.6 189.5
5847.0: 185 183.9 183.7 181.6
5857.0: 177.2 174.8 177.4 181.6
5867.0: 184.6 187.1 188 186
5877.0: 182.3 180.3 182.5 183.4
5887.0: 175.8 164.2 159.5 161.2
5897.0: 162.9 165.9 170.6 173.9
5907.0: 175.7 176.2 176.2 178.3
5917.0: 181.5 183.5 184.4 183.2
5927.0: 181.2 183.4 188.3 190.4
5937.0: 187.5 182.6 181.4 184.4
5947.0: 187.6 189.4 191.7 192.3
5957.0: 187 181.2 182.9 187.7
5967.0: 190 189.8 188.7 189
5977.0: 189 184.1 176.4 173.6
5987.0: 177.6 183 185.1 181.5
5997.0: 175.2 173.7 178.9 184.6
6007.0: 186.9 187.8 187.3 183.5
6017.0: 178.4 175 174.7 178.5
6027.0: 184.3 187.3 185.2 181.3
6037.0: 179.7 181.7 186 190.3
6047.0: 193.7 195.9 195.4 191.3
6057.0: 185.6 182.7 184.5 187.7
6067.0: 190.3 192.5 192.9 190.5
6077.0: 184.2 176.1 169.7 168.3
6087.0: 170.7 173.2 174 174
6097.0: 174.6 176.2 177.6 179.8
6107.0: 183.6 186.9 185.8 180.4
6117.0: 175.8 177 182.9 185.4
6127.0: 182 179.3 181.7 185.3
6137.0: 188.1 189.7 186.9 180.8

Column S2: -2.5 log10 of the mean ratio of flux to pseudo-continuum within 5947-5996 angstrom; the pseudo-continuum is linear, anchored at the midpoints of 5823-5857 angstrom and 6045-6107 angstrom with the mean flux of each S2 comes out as 0.00 mag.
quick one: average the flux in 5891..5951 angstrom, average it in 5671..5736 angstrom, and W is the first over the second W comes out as 0.97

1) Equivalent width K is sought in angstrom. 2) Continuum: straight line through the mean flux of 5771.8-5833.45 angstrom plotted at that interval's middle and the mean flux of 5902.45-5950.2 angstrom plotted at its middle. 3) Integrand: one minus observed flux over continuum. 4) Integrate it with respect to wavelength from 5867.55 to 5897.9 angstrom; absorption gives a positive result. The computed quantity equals 1.3 angstrom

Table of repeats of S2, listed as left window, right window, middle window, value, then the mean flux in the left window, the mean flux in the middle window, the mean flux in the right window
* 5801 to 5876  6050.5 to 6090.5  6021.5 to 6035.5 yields 0.01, 186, 182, 184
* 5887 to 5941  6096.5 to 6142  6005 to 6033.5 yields -0.02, 177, 183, 182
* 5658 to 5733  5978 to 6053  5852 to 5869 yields 0.02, 183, 180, 183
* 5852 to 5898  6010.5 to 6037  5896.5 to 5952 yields -0.01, 177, 181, 182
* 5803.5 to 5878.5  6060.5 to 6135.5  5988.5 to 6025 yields 0.01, 185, 181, 181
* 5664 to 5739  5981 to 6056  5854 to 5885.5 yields 0.01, 185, 182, 183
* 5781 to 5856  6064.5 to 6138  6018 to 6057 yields -0.02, 187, 185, 181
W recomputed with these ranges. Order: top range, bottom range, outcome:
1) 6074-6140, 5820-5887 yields 0.97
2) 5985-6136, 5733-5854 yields 0.97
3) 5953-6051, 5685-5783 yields 0.99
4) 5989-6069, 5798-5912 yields 1.02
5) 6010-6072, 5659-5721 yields 1.02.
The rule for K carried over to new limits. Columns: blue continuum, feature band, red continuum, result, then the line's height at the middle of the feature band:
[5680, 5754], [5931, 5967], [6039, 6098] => -0.5 angstrom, 184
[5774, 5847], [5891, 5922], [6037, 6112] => 2.2 angstrom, 186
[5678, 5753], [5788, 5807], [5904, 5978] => -0.6 angstrom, 185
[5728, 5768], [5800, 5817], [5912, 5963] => 0.2 angstrom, 187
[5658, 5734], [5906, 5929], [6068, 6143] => 0.2 angstrom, 182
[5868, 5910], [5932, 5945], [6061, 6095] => -0.7 angstrom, 177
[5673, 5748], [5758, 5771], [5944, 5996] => -0.2 angstrom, 186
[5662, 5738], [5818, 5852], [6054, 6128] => -1.0 angstrom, 183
